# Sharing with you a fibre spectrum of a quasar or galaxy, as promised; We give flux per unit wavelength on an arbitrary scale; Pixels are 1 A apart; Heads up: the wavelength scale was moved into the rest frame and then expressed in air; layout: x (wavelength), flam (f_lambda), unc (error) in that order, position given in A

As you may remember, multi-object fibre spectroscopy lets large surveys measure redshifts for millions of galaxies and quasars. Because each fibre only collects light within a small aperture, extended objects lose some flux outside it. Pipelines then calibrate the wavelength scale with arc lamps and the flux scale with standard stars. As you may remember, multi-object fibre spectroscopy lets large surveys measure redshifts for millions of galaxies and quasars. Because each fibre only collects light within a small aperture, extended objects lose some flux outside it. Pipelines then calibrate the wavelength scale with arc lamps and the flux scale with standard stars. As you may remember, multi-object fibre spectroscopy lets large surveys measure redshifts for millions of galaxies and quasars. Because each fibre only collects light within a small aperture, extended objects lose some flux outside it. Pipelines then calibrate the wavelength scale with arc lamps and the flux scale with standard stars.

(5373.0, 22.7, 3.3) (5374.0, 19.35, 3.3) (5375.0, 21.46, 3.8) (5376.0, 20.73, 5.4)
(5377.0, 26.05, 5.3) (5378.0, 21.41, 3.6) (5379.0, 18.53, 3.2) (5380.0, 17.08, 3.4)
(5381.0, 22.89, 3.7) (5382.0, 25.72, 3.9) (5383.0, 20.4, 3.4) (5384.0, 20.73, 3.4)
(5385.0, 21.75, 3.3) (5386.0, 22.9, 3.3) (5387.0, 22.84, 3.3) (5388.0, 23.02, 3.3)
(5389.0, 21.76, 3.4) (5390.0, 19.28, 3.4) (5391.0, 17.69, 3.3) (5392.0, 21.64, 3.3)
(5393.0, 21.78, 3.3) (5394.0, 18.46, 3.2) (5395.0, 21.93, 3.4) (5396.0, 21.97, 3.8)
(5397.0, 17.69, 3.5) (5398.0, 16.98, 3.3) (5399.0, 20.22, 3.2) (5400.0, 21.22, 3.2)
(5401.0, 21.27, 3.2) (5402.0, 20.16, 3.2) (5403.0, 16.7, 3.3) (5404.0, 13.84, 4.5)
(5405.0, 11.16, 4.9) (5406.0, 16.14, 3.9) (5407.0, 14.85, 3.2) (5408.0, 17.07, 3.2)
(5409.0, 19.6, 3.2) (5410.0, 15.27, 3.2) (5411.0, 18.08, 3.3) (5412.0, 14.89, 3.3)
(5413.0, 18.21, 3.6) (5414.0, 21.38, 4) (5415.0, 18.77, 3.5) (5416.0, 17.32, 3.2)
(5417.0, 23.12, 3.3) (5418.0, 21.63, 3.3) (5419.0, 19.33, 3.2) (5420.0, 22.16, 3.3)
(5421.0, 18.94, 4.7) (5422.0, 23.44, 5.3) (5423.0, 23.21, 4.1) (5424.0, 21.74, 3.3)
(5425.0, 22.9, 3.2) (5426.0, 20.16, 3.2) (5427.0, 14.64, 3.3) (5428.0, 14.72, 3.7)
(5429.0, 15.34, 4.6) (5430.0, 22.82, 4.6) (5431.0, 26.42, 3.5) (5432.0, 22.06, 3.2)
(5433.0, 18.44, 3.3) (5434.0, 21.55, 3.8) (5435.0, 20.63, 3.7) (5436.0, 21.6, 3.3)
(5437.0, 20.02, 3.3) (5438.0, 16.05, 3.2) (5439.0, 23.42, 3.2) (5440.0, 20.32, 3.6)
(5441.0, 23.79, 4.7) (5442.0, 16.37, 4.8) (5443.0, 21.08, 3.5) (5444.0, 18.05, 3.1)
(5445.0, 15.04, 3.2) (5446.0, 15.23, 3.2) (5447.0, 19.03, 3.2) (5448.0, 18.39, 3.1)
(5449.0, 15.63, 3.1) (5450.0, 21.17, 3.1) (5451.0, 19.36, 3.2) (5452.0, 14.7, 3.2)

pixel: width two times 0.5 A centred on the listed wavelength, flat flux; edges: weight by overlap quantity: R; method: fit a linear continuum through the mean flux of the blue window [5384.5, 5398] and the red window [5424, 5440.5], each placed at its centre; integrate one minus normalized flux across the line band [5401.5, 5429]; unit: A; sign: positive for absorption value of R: 2.6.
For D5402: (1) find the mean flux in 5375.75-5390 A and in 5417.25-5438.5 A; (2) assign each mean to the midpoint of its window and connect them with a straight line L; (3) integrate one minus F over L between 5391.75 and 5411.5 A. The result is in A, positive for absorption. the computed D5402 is 2.8 A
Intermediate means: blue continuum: 21.8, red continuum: 20.4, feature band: 18.3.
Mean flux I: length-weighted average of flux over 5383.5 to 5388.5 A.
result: 22.2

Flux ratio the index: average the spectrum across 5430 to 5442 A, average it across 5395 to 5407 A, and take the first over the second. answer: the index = 1.2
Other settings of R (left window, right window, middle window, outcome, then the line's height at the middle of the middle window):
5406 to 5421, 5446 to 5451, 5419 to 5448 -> -2.35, 18.4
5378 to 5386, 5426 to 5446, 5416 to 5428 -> -0.40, 19.9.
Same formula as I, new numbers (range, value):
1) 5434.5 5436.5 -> 21.1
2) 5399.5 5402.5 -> 20.9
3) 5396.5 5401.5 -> 19.5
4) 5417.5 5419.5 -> 20.5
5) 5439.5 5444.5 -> 19.9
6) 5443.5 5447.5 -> 16.8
